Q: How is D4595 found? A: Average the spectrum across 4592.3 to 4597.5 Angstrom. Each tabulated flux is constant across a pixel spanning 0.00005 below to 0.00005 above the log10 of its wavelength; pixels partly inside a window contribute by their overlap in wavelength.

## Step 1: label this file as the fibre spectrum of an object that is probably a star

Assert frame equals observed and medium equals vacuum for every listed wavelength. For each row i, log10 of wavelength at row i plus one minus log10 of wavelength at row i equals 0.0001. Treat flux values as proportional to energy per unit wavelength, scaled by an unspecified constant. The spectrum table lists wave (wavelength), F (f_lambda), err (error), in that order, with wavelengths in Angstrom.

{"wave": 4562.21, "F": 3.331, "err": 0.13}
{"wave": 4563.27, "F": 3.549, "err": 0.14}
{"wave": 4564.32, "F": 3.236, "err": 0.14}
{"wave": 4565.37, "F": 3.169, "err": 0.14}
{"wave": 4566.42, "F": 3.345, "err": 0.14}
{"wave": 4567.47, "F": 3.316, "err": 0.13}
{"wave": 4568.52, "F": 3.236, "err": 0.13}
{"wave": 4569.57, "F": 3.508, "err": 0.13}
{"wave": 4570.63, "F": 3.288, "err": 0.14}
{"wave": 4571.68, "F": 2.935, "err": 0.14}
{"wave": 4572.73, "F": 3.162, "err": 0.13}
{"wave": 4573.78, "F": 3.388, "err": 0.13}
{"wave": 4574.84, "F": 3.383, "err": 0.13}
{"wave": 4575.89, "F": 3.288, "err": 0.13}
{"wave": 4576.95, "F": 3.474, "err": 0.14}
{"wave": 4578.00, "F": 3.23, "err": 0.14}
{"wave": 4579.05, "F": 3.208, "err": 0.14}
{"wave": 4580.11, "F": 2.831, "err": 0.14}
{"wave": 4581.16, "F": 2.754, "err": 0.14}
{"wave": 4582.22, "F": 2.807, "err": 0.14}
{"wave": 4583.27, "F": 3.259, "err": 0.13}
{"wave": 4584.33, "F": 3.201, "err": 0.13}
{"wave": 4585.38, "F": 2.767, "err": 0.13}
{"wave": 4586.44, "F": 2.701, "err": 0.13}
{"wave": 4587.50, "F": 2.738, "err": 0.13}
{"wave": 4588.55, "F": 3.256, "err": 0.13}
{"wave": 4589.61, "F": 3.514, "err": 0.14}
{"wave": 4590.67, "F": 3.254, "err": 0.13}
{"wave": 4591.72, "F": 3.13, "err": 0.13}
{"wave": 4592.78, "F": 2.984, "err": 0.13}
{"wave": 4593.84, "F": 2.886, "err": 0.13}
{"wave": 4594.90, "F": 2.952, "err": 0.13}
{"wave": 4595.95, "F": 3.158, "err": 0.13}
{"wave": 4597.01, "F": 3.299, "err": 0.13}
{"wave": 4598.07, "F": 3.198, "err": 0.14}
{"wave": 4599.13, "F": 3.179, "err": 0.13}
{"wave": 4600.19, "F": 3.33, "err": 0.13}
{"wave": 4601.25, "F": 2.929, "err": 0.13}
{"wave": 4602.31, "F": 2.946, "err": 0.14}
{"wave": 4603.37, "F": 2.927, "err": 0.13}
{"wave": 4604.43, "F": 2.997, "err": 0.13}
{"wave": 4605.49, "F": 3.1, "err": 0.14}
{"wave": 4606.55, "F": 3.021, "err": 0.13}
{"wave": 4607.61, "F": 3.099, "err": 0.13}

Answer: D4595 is 3.06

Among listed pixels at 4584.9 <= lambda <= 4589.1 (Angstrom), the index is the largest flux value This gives 3.256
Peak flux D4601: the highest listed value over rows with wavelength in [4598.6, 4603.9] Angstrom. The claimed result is 3.33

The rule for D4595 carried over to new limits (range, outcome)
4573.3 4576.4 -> 3.35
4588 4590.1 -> 3.38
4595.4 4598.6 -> 3.22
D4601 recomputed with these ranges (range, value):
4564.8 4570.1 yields 3.508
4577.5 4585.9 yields 3.259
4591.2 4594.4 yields 3.13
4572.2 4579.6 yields 3.474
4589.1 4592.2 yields 3.514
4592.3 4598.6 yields 3.299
